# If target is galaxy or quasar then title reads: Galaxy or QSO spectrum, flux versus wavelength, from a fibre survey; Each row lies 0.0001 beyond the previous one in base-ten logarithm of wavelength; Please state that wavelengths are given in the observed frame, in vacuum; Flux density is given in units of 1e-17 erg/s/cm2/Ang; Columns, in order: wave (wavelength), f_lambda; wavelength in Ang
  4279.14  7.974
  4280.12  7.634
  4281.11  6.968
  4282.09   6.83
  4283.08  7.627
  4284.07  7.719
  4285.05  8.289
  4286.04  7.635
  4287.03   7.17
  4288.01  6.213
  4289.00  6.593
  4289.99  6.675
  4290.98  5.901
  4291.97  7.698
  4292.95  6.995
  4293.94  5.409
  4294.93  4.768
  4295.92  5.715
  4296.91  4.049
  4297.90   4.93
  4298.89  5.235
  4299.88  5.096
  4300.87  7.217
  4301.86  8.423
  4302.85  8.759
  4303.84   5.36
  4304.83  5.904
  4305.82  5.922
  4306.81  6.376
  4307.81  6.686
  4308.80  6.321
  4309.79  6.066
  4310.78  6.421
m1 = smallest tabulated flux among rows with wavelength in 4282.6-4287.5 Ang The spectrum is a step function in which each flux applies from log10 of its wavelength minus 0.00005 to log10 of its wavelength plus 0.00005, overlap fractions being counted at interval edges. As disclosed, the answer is 7.17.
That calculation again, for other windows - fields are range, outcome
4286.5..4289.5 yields 6.213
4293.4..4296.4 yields 4.768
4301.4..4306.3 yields 5.36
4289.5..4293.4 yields 5.901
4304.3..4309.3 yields 5.904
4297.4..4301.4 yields 4.93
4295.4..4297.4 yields 4.049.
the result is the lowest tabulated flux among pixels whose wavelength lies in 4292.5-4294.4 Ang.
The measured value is 5.409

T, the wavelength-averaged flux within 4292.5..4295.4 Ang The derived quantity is 5.71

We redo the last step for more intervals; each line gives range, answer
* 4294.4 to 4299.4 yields 4.94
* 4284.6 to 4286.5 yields 7.95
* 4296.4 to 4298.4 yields 4.5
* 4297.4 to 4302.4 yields 6.2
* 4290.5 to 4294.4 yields 6.52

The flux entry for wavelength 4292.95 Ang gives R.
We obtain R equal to 6.995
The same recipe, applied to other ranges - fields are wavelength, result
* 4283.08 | 7.627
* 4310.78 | 6.421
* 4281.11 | 6.968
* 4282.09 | 6.83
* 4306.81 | 6.376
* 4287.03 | 7.17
